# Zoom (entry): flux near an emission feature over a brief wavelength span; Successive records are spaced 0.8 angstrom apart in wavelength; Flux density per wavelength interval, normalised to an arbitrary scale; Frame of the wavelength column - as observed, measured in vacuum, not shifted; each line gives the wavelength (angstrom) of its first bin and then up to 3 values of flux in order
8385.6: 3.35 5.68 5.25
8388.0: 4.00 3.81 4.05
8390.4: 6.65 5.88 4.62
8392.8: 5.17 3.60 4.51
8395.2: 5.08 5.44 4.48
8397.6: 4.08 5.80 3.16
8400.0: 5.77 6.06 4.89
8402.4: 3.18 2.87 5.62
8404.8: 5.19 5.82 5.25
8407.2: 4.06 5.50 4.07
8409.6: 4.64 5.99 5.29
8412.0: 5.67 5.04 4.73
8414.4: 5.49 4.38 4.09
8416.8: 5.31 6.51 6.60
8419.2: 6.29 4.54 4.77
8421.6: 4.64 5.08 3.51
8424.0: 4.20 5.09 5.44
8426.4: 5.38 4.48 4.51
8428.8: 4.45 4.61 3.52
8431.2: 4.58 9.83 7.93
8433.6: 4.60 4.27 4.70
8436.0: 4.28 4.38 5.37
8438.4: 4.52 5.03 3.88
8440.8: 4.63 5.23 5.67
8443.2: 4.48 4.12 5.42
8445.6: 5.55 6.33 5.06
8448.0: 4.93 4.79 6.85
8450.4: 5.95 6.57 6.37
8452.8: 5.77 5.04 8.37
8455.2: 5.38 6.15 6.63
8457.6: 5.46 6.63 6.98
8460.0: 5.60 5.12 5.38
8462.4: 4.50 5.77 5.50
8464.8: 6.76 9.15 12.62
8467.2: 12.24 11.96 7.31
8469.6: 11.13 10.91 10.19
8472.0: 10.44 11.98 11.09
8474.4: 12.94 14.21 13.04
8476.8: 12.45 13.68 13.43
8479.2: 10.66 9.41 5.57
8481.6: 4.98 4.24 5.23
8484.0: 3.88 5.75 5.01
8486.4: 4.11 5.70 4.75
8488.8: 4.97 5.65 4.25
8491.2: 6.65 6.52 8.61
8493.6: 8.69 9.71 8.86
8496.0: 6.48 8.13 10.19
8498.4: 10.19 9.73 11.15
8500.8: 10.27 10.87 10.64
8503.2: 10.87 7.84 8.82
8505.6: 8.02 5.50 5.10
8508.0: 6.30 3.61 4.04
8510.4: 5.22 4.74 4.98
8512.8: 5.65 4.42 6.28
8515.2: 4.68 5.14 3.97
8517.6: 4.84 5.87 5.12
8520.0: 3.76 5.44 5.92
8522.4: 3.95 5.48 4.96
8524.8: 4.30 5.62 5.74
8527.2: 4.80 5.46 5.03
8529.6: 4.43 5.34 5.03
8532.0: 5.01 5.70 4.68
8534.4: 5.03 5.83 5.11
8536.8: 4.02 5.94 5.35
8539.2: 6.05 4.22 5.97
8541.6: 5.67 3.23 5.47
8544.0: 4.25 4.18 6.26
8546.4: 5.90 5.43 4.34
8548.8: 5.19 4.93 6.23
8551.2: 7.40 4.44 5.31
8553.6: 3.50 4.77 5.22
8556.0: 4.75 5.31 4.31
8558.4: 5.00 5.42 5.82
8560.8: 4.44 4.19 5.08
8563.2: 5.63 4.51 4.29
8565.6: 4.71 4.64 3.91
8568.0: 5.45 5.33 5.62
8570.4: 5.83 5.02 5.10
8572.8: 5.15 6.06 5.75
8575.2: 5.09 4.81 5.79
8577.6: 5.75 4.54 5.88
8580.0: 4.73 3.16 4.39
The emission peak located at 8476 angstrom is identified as Halpha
